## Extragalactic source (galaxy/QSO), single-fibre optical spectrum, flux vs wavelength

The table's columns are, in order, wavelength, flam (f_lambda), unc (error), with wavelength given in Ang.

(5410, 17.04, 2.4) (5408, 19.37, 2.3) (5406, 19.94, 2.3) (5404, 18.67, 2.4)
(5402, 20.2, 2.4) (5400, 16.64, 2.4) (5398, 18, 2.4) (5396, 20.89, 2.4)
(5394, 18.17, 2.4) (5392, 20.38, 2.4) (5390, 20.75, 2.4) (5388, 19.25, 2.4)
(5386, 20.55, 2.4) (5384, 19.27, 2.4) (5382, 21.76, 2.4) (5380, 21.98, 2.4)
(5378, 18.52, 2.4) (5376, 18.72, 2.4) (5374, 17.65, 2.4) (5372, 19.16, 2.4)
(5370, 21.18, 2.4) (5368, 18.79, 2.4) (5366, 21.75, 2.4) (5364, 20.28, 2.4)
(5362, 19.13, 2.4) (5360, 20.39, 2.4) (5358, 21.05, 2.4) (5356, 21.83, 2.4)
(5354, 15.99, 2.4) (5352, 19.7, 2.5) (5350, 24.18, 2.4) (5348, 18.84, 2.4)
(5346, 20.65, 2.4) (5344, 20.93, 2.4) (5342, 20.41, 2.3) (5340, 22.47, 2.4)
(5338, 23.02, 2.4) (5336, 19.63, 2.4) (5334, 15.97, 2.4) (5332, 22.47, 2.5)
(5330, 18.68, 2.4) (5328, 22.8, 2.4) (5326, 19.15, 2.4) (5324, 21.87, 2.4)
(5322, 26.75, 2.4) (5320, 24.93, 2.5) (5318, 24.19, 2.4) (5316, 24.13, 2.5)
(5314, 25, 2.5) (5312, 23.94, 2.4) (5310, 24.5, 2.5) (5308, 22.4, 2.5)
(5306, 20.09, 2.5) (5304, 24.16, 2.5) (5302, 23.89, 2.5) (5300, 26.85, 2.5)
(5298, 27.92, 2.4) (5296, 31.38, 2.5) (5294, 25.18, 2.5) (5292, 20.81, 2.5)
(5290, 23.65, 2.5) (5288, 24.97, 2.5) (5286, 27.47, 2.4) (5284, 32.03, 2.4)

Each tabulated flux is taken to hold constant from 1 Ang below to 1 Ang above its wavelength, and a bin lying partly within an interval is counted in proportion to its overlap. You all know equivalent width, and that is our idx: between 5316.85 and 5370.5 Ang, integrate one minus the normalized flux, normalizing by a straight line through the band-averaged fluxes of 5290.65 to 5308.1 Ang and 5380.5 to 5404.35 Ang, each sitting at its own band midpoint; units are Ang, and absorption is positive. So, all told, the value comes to 3.2 Ang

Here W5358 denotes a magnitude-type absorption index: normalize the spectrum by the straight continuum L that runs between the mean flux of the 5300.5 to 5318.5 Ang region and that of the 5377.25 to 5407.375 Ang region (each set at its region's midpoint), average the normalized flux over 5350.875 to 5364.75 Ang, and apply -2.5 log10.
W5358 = 0.08 mag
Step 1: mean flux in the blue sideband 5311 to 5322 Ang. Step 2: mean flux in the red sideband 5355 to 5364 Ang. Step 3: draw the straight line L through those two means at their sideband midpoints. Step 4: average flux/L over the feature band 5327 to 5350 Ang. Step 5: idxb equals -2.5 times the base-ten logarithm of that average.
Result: 0.093 mag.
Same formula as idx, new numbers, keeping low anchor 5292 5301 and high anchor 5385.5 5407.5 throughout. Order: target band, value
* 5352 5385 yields 2.5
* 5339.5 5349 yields 1.2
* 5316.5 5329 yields 0.9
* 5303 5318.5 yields 1.4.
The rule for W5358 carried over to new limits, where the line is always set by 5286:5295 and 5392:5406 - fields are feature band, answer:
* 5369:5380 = 0.04 mag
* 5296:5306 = -0.09 mag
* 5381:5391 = -0.04 mag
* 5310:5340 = 0.00 mag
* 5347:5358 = 0.05 mag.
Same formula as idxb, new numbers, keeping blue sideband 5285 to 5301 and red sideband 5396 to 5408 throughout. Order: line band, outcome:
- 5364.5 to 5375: 0.07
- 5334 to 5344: 0.11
